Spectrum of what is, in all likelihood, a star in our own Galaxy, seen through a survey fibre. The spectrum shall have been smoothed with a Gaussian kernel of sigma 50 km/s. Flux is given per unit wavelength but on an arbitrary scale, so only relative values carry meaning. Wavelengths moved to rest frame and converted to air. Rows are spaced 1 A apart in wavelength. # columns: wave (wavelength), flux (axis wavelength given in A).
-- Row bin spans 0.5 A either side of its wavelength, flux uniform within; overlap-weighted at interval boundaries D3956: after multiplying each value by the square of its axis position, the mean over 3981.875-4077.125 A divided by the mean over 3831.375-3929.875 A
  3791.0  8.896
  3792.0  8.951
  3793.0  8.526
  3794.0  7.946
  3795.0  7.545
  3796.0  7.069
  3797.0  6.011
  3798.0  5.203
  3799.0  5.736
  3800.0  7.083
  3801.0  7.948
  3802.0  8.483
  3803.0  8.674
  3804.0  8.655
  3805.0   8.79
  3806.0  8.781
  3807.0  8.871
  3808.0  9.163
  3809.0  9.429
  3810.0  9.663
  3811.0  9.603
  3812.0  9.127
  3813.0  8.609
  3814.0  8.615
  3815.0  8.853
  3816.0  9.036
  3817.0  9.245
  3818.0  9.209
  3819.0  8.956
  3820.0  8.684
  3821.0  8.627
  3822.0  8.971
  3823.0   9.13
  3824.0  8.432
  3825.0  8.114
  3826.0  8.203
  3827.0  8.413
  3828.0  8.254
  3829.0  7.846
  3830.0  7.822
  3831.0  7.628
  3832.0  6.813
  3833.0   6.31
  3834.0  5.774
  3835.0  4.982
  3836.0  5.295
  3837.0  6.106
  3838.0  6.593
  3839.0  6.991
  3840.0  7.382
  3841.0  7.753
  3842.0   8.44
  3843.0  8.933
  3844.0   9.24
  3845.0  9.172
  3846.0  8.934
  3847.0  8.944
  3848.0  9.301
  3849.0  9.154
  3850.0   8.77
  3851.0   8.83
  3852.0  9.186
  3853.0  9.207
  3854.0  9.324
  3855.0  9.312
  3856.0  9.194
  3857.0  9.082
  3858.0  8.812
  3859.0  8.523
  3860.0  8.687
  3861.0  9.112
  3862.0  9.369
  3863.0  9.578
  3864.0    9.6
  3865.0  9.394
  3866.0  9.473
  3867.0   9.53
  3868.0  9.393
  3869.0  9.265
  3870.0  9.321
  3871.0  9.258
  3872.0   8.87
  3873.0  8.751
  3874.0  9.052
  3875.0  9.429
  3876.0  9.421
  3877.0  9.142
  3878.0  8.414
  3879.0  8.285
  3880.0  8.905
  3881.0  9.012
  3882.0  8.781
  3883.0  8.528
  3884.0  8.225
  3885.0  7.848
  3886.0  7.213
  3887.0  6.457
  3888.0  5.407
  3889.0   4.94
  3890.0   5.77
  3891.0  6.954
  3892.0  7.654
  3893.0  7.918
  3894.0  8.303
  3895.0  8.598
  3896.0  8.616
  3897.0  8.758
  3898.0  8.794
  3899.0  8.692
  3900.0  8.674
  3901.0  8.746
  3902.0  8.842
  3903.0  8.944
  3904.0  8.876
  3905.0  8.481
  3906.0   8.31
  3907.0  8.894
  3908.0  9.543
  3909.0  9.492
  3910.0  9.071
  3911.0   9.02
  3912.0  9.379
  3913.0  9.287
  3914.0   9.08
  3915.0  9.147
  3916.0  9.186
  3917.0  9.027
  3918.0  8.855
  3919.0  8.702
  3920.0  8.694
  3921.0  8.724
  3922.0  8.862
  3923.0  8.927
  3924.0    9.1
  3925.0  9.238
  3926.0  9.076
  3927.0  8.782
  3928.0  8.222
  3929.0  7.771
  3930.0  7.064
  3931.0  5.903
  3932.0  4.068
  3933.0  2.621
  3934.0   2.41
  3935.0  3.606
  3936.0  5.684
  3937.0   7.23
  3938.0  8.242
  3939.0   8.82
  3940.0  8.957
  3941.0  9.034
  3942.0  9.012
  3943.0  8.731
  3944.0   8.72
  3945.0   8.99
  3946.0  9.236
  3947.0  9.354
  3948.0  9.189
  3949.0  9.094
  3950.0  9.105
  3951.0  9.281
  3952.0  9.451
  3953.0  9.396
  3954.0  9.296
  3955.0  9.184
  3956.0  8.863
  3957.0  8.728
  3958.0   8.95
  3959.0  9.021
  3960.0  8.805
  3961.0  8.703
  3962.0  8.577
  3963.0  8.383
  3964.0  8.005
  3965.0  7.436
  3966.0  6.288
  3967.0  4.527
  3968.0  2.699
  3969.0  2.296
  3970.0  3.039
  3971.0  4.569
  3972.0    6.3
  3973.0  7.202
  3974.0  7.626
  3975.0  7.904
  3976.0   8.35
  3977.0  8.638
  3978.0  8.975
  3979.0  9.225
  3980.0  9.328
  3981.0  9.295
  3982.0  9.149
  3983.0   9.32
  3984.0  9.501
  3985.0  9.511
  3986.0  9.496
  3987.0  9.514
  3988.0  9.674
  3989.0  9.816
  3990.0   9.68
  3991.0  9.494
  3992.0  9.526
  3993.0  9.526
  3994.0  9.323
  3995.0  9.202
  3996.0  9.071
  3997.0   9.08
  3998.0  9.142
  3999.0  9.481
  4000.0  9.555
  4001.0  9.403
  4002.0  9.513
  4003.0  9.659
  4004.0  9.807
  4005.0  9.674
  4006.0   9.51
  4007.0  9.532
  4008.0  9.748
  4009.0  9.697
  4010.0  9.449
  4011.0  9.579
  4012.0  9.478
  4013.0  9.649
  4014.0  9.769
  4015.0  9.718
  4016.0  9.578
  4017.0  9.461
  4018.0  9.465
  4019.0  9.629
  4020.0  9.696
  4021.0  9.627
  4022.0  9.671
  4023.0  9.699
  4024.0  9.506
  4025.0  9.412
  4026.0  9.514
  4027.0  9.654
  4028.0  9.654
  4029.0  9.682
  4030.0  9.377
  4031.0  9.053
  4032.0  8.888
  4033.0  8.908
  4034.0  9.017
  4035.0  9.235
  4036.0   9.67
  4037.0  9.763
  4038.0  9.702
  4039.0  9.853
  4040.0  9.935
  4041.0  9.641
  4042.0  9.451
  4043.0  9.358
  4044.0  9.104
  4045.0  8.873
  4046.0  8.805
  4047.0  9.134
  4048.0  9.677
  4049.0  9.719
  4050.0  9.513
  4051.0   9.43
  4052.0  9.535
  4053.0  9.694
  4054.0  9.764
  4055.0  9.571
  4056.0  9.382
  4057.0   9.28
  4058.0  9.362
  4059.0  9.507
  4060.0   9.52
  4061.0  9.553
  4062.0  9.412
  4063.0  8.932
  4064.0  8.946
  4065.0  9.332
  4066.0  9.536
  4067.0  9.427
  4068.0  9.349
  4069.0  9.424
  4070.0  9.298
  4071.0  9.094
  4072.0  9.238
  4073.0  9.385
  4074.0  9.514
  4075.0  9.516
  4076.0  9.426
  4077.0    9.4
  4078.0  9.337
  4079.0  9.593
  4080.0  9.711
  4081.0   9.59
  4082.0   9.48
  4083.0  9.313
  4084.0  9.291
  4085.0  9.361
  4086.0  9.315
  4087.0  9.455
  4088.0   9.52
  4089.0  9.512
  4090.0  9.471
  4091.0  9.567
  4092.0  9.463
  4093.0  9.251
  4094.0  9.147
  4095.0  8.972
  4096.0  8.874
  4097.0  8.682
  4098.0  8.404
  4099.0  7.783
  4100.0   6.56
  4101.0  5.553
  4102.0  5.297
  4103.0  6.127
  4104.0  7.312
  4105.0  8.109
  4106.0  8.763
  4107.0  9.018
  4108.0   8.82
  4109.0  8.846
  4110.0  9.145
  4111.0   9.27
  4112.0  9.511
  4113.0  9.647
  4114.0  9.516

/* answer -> 1.20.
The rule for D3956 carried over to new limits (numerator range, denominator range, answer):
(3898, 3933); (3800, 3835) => 1.06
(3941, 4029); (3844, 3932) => 1.07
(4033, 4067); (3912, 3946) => 1.27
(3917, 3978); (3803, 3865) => 0.96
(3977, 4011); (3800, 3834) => 1.21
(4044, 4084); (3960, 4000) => 1.20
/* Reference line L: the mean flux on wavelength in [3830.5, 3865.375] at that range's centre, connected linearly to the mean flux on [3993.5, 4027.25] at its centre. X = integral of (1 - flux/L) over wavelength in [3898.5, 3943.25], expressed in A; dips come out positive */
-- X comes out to 3.4 A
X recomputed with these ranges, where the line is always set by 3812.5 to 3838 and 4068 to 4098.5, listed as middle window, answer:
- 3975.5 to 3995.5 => -1.2 A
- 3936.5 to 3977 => 3.2 A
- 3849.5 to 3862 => -1.5 A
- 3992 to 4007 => -1.0 A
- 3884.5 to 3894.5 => 1.7 A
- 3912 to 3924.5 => -0.9 A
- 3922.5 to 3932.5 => 0.8 A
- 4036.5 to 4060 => -0.9 A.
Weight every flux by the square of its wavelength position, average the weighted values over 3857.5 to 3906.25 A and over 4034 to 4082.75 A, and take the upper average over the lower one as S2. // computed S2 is 1.21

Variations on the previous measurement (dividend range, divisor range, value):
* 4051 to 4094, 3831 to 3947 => 1.25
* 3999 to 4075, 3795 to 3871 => 1.25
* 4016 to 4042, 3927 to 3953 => 1.30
